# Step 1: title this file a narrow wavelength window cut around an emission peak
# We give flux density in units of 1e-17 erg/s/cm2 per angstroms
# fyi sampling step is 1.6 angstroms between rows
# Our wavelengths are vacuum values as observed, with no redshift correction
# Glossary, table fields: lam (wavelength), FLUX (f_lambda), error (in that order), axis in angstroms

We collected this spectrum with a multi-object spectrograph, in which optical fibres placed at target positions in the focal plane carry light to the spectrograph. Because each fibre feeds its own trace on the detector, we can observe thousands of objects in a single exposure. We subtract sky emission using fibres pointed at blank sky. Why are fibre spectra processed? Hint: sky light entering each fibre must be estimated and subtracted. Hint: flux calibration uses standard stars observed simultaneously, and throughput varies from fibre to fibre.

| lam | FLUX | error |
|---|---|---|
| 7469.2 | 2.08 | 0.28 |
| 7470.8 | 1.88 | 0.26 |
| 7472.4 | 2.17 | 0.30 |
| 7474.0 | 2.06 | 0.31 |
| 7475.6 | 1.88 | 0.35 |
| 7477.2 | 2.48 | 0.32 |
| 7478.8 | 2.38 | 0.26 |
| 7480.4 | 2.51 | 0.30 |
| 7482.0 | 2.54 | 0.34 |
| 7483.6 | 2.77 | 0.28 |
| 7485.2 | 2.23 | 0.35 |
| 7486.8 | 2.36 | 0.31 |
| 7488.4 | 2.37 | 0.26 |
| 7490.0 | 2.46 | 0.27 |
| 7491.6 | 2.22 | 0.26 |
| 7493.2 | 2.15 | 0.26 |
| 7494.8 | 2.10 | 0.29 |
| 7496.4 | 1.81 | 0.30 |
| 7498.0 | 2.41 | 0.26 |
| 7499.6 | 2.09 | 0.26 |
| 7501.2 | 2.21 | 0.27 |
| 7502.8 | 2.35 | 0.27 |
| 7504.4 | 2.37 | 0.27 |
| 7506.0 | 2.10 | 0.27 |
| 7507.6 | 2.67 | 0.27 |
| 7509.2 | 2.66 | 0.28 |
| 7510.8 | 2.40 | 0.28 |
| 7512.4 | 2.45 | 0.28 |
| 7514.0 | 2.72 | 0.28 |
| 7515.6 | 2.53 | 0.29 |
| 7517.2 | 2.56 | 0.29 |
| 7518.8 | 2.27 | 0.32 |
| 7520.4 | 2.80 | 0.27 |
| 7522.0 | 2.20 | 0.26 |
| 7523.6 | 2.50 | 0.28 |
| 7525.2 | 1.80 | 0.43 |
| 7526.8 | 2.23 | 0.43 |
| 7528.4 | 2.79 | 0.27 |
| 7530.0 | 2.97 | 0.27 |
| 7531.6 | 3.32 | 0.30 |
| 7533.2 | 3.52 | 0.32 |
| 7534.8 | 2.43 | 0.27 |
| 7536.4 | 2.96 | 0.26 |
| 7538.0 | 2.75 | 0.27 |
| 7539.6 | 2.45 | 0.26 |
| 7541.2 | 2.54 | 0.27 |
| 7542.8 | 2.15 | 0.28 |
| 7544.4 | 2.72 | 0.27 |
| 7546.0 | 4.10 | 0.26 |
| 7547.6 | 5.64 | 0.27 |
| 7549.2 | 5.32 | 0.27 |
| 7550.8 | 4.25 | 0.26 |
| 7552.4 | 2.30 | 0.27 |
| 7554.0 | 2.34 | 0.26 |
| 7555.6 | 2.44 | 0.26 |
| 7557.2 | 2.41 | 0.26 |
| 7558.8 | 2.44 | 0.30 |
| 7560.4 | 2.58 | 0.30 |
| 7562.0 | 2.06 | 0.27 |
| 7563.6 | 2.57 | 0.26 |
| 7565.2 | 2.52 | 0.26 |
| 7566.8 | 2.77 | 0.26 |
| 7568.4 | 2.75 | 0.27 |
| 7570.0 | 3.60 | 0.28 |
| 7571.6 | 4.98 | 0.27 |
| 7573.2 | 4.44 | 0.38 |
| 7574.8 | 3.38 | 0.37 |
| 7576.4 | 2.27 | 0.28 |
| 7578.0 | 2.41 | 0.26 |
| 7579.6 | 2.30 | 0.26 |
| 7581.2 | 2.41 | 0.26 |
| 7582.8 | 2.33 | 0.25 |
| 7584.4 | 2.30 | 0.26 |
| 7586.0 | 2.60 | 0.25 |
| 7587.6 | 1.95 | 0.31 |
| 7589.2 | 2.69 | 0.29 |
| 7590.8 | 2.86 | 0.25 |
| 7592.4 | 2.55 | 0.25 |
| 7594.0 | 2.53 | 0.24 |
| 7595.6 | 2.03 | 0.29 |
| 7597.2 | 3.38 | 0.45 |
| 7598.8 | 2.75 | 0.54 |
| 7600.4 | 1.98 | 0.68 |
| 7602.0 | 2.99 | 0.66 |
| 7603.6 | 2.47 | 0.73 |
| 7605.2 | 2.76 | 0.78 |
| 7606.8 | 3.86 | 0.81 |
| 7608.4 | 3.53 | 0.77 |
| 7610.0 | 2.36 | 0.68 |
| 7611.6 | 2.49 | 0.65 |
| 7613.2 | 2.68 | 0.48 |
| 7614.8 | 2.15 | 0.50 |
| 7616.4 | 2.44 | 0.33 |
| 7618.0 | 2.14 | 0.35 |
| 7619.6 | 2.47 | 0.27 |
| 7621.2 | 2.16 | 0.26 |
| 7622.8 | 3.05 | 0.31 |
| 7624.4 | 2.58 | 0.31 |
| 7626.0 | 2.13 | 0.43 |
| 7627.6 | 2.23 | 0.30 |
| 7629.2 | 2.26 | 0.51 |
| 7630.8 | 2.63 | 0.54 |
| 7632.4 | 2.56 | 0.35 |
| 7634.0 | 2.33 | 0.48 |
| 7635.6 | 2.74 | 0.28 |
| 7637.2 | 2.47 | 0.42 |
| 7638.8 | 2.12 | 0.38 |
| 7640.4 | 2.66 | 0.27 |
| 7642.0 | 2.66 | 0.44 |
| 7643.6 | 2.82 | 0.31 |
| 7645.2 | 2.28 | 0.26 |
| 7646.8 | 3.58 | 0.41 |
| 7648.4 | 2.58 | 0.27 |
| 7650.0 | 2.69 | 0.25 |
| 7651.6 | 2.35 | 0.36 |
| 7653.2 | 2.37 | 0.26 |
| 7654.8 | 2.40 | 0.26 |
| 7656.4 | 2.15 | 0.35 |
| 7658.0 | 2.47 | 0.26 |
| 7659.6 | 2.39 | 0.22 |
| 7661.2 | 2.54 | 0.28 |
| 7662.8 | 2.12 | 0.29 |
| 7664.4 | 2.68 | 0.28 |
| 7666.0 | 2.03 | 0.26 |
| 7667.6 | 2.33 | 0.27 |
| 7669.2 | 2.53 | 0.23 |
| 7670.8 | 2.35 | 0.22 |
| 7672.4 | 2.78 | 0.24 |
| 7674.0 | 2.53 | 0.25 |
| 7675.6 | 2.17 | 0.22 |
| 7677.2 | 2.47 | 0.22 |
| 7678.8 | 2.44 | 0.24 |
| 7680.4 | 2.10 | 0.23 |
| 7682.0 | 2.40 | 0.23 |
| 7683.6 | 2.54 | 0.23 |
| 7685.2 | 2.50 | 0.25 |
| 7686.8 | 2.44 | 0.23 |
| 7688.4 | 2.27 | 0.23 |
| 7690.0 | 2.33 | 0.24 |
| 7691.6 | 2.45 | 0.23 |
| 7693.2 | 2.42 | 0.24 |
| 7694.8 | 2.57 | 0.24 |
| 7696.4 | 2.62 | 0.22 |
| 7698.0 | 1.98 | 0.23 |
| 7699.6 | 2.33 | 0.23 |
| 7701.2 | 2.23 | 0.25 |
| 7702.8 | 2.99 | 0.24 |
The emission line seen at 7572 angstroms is [N II]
